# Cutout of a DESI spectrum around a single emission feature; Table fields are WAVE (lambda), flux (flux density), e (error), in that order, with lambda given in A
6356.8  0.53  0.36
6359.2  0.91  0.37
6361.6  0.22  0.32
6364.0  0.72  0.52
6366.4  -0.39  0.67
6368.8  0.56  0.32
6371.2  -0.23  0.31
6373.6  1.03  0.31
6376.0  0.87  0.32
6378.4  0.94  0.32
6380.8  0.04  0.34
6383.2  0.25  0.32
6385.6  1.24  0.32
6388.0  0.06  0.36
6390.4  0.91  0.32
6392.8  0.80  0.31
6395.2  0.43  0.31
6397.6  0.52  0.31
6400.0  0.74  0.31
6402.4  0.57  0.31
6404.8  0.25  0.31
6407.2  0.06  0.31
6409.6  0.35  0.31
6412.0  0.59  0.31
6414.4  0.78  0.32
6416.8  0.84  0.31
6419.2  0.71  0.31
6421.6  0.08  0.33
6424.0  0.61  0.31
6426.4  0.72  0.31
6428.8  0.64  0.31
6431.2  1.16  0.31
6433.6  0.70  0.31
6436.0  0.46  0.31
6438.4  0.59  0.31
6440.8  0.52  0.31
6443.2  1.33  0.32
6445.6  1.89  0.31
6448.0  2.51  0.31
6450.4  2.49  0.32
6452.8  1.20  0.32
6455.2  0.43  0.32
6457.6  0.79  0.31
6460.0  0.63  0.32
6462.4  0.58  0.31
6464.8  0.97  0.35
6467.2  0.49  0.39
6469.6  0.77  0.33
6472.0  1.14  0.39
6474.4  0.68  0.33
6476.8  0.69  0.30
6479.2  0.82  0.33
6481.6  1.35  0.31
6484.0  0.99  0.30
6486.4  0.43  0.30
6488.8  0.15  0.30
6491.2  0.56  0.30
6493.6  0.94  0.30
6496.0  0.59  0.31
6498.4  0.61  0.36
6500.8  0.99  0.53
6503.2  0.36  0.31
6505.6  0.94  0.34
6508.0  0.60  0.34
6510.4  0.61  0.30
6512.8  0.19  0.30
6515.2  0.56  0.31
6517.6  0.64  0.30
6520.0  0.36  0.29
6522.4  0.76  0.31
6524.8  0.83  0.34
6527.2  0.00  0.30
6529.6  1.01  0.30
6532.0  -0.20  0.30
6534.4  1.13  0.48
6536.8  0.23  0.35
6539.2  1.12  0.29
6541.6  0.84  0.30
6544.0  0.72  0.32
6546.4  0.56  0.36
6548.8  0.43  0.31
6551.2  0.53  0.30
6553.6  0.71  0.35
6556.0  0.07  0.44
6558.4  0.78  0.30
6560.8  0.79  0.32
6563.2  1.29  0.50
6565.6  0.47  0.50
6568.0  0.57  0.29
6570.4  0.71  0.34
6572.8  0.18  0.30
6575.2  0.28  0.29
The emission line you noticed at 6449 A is [O II]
